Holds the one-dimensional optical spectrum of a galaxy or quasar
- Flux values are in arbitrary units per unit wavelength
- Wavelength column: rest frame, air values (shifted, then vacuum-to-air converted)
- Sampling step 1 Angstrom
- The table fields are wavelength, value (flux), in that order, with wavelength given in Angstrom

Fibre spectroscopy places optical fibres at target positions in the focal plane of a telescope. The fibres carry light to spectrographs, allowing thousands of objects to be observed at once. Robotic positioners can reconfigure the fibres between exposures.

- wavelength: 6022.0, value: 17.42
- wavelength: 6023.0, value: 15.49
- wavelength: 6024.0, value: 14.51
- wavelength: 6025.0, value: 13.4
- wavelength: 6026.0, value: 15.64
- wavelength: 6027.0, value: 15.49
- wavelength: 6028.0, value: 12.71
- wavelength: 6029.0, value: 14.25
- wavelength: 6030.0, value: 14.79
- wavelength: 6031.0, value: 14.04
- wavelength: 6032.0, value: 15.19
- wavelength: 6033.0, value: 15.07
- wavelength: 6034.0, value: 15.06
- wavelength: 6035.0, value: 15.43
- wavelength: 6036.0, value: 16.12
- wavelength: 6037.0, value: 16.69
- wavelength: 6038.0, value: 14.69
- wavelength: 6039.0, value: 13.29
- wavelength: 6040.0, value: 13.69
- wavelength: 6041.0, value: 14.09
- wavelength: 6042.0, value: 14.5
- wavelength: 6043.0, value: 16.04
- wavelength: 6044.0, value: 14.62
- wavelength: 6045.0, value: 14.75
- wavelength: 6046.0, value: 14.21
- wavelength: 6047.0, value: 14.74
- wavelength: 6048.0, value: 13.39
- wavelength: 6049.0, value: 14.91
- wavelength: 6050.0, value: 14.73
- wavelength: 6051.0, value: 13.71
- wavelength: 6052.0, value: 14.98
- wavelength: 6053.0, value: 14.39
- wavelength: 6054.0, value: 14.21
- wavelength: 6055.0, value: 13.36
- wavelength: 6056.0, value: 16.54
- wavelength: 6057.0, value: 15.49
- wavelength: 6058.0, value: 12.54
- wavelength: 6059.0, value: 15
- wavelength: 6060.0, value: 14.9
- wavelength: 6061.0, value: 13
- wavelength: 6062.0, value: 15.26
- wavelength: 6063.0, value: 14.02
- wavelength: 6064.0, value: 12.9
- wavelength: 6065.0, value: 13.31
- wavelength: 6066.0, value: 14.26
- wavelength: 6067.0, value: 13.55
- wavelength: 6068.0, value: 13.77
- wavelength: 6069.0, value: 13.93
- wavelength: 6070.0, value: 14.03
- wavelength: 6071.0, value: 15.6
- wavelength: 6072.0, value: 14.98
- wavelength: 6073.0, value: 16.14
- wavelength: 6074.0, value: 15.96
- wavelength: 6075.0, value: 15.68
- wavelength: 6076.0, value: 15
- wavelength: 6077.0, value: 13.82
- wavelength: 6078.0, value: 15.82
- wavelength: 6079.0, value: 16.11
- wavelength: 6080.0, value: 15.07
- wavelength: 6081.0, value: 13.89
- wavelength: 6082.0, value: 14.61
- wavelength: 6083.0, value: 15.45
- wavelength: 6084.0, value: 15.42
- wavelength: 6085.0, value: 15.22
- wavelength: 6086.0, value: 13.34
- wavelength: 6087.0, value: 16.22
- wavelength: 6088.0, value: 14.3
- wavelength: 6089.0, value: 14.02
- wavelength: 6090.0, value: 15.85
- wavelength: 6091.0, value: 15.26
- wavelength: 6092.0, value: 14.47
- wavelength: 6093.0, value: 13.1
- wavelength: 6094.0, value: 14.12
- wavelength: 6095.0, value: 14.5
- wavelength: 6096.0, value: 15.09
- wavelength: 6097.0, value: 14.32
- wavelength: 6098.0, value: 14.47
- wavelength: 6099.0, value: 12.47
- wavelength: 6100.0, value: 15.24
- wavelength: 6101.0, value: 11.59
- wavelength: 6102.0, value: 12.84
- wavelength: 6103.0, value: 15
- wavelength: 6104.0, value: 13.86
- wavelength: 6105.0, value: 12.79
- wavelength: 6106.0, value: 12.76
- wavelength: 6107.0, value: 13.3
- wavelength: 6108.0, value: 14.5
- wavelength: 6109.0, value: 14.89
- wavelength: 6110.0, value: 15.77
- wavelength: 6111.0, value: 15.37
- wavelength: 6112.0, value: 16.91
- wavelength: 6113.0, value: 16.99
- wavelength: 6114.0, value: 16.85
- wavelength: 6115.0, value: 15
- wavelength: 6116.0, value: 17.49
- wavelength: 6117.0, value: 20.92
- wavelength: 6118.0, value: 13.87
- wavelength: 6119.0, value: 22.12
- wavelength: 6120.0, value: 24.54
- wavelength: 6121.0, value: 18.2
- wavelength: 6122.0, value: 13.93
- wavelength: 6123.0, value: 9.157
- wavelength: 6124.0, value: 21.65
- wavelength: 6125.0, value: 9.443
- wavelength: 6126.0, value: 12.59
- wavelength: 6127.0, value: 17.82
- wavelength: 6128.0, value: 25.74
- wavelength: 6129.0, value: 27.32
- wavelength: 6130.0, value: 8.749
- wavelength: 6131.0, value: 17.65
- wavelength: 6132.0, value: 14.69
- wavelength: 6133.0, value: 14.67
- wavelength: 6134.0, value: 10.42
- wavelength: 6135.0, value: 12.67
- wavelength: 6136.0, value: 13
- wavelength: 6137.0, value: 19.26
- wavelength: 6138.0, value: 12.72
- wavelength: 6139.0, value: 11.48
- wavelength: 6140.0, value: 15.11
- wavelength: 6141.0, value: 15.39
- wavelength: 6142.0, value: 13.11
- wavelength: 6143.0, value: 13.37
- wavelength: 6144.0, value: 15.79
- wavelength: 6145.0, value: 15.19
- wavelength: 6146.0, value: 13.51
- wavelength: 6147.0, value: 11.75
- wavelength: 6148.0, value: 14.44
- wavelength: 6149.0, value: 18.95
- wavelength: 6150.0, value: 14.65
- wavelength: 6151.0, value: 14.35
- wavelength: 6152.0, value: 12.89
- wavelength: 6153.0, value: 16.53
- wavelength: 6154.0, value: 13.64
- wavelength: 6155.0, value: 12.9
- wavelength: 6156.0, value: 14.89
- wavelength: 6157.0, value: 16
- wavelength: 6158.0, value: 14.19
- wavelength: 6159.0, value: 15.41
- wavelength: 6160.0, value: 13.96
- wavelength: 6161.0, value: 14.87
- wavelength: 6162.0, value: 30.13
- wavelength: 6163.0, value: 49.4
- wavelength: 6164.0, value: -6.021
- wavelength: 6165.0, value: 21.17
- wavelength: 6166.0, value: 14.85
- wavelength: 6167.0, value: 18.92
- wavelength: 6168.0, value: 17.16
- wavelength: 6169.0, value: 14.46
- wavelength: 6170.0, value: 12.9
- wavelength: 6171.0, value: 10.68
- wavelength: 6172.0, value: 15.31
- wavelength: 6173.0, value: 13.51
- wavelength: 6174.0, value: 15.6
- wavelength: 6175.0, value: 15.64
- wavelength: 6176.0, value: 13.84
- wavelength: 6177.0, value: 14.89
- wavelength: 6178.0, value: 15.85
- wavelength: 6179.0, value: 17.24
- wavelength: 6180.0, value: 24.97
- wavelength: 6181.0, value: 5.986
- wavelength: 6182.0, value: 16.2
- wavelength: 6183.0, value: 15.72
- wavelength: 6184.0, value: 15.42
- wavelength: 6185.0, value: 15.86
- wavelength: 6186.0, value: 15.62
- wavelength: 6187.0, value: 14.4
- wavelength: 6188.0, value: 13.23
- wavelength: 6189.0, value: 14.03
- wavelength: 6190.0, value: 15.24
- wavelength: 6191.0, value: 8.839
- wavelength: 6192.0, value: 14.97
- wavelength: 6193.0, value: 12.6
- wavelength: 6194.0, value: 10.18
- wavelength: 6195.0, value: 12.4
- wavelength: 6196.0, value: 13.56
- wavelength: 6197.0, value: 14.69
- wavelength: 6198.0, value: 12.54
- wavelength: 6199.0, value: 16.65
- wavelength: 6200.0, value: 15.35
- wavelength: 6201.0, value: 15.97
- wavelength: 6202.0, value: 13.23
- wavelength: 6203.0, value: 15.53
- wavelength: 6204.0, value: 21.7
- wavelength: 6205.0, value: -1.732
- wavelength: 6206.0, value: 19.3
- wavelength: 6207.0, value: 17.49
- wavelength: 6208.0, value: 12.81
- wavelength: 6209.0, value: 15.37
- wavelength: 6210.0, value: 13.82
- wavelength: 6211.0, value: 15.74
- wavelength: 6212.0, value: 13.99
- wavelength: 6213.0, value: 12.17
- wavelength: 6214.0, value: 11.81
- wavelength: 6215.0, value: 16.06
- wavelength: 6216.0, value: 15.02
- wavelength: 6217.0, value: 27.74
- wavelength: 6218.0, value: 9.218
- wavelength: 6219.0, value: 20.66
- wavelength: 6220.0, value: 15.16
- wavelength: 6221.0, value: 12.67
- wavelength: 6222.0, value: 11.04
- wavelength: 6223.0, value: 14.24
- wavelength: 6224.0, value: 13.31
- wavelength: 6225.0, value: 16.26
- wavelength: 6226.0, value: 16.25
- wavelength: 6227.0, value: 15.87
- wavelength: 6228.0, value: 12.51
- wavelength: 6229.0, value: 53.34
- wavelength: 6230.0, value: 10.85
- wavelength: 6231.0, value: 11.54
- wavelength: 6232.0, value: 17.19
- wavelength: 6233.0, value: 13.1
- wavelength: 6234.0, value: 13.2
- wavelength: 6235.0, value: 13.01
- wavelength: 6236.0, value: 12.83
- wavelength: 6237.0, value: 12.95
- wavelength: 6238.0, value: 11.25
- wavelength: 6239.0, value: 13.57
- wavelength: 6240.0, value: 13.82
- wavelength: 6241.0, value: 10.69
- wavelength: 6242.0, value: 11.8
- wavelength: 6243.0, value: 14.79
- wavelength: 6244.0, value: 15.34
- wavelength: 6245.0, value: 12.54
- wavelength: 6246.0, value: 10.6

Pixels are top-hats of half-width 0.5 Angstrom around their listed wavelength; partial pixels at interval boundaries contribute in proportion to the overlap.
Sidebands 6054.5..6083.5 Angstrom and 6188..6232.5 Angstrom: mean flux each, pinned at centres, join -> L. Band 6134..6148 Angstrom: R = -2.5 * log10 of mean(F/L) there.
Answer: 0.07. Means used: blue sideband 14.6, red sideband 15.1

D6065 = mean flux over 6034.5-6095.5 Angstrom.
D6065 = 14.6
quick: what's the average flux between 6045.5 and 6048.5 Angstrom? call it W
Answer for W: 14.1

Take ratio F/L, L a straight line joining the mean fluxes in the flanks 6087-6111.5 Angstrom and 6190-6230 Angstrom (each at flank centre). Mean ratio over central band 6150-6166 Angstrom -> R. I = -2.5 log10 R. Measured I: -0.14 mag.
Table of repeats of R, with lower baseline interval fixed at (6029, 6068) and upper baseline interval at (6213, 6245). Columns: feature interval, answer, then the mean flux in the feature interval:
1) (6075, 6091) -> -0.02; 15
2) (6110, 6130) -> -0.18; 17.4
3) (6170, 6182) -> 0.02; 14.8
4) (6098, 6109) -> 0.09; 13.5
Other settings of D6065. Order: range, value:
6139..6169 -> 16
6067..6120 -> 15.1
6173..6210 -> 14.5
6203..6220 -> 15.1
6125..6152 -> 15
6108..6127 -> 16.4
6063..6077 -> 14.5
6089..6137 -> 15.4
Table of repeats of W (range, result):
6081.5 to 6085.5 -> 15.2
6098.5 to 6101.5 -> 13.1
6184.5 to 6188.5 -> 14.8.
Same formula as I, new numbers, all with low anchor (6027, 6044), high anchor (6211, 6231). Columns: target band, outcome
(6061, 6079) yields 0.037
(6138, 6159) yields 0.106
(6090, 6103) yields 0.095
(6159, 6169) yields -0.182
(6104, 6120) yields -0.045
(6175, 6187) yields 0.044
